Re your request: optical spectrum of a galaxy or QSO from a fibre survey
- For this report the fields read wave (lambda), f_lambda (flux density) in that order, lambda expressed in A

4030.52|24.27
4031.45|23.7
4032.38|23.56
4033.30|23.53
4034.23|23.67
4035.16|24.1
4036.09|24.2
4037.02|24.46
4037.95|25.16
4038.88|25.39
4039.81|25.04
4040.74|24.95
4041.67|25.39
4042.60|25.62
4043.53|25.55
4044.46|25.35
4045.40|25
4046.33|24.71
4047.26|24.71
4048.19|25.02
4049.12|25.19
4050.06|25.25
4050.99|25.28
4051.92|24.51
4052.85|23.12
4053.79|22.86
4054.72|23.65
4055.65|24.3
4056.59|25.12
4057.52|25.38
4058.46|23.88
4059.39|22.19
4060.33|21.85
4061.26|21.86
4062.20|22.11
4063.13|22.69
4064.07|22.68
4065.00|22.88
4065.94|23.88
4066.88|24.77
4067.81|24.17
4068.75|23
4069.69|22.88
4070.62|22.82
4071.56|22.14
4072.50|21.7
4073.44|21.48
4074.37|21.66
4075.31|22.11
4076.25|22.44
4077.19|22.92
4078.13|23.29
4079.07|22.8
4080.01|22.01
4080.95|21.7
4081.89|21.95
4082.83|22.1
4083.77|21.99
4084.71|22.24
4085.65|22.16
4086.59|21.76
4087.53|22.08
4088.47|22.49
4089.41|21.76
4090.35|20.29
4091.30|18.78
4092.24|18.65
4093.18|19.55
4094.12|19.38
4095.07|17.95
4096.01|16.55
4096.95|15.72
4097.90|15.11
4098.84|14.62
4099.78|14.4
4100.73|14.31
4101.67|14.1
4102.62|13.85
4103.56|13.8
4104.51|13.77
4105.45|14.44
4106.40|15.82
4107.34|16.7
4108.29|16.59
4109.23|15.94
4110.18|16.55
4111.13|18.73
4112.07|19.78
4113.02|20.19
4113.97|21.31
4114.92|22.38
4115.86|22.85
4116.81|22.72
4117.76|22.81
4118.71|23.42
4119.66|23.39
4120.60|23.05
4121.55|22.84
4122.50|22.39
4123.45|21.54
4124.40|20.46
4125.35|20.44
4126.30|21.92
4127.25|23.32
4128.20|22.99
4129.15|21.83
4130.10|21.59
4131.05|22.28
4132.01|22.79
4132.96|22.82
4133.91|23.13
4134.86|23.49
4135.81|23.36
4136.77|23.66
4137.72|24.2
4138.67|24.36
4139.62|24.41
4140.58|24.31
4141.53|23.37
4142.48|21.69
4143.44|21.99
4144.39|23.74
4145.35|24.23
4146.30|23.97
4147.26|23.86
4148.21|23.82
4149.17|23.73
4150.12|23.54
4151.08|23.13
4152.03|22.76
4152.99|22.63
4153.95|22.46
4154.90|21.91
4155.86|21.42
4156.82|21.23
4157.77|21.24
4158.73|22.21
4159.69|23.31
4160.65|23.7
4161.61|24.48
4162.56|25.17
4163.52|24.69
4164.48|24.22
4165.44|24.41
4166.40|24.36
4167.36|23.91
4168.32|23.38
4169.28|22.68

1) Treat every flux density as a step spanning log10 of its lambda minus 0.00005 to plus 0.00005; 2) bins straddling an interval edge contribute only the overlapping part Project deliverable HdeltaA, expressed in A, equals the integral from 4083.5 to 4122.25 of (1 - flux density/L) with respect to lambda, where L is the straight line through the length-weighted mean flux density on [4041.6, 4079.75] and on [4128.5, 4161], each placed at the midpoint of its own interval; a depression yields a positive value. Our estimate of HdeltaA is 7.3 A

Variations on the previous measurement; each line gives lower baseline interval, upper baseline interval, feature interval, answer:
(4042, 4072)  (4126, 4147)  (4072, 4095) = 2.1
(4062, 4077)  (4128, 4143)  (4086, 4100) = 2.5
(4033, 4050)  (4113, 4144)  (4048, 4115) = 9.0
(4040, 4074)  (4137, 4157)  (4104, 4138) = 3.5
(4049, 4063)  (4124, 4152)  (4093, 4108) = 5.0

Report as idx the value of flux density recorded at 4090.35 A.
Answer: 20.29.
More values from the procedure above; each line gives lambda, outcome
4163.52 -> 24.69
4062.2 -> 22.11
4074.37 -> 21.66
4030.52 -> 24.27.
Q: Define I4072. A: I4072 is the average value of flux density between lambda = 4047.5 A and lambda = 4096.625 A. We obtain 22.4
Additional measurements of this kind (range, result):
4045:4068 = 23.9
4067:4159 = 21.1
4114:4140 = 22.7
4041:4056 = 24.7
